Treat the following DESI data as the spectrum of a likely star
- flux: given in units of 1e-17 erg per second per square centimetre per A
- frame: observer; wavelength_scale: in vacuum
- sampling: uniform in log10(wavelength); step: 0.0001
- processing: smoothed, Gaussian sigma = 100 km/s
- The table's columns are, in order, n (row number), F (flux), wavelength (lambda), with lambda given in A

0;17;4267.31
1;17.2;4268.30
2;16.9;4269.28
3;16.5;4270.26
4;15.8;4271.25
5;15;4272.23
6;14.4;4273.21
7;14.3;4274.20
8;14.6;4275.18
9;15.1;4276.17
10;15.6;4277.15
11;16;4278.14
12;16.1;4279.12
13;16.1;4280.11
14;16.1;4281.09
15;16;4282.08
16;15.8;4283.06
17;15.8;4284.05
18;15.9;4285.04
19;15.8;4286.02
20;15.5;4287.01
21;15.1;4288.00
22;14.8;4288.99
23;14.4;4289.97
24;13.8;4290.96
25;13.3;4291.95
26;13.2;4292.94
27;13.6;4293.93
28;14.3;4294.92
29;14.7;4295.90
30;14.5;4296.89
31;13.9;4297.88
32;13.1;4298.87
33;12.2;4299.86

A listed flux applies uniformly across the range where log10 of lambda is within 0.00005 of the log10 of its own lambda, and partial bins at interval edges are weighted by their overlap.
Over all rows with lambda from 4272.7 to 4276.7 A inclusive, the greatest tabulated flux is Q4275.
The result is 15.1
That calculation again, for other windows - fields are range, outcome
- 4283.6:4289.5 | 15.9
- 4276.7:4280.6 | 16.1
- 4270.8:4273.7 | 15.8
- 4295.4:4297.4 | 14.7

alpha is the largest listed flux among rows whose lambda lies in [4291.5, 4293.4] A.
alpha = 13.3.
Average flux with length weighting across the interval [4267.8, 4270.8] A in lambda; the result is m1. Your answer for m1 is 16.8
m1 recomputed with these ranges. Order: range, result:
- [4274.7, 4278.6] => 15.3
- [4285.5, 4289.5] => 15.3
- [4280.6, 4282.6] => 16.1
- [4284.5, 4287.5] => 15.7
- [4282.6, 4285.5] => 15.8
